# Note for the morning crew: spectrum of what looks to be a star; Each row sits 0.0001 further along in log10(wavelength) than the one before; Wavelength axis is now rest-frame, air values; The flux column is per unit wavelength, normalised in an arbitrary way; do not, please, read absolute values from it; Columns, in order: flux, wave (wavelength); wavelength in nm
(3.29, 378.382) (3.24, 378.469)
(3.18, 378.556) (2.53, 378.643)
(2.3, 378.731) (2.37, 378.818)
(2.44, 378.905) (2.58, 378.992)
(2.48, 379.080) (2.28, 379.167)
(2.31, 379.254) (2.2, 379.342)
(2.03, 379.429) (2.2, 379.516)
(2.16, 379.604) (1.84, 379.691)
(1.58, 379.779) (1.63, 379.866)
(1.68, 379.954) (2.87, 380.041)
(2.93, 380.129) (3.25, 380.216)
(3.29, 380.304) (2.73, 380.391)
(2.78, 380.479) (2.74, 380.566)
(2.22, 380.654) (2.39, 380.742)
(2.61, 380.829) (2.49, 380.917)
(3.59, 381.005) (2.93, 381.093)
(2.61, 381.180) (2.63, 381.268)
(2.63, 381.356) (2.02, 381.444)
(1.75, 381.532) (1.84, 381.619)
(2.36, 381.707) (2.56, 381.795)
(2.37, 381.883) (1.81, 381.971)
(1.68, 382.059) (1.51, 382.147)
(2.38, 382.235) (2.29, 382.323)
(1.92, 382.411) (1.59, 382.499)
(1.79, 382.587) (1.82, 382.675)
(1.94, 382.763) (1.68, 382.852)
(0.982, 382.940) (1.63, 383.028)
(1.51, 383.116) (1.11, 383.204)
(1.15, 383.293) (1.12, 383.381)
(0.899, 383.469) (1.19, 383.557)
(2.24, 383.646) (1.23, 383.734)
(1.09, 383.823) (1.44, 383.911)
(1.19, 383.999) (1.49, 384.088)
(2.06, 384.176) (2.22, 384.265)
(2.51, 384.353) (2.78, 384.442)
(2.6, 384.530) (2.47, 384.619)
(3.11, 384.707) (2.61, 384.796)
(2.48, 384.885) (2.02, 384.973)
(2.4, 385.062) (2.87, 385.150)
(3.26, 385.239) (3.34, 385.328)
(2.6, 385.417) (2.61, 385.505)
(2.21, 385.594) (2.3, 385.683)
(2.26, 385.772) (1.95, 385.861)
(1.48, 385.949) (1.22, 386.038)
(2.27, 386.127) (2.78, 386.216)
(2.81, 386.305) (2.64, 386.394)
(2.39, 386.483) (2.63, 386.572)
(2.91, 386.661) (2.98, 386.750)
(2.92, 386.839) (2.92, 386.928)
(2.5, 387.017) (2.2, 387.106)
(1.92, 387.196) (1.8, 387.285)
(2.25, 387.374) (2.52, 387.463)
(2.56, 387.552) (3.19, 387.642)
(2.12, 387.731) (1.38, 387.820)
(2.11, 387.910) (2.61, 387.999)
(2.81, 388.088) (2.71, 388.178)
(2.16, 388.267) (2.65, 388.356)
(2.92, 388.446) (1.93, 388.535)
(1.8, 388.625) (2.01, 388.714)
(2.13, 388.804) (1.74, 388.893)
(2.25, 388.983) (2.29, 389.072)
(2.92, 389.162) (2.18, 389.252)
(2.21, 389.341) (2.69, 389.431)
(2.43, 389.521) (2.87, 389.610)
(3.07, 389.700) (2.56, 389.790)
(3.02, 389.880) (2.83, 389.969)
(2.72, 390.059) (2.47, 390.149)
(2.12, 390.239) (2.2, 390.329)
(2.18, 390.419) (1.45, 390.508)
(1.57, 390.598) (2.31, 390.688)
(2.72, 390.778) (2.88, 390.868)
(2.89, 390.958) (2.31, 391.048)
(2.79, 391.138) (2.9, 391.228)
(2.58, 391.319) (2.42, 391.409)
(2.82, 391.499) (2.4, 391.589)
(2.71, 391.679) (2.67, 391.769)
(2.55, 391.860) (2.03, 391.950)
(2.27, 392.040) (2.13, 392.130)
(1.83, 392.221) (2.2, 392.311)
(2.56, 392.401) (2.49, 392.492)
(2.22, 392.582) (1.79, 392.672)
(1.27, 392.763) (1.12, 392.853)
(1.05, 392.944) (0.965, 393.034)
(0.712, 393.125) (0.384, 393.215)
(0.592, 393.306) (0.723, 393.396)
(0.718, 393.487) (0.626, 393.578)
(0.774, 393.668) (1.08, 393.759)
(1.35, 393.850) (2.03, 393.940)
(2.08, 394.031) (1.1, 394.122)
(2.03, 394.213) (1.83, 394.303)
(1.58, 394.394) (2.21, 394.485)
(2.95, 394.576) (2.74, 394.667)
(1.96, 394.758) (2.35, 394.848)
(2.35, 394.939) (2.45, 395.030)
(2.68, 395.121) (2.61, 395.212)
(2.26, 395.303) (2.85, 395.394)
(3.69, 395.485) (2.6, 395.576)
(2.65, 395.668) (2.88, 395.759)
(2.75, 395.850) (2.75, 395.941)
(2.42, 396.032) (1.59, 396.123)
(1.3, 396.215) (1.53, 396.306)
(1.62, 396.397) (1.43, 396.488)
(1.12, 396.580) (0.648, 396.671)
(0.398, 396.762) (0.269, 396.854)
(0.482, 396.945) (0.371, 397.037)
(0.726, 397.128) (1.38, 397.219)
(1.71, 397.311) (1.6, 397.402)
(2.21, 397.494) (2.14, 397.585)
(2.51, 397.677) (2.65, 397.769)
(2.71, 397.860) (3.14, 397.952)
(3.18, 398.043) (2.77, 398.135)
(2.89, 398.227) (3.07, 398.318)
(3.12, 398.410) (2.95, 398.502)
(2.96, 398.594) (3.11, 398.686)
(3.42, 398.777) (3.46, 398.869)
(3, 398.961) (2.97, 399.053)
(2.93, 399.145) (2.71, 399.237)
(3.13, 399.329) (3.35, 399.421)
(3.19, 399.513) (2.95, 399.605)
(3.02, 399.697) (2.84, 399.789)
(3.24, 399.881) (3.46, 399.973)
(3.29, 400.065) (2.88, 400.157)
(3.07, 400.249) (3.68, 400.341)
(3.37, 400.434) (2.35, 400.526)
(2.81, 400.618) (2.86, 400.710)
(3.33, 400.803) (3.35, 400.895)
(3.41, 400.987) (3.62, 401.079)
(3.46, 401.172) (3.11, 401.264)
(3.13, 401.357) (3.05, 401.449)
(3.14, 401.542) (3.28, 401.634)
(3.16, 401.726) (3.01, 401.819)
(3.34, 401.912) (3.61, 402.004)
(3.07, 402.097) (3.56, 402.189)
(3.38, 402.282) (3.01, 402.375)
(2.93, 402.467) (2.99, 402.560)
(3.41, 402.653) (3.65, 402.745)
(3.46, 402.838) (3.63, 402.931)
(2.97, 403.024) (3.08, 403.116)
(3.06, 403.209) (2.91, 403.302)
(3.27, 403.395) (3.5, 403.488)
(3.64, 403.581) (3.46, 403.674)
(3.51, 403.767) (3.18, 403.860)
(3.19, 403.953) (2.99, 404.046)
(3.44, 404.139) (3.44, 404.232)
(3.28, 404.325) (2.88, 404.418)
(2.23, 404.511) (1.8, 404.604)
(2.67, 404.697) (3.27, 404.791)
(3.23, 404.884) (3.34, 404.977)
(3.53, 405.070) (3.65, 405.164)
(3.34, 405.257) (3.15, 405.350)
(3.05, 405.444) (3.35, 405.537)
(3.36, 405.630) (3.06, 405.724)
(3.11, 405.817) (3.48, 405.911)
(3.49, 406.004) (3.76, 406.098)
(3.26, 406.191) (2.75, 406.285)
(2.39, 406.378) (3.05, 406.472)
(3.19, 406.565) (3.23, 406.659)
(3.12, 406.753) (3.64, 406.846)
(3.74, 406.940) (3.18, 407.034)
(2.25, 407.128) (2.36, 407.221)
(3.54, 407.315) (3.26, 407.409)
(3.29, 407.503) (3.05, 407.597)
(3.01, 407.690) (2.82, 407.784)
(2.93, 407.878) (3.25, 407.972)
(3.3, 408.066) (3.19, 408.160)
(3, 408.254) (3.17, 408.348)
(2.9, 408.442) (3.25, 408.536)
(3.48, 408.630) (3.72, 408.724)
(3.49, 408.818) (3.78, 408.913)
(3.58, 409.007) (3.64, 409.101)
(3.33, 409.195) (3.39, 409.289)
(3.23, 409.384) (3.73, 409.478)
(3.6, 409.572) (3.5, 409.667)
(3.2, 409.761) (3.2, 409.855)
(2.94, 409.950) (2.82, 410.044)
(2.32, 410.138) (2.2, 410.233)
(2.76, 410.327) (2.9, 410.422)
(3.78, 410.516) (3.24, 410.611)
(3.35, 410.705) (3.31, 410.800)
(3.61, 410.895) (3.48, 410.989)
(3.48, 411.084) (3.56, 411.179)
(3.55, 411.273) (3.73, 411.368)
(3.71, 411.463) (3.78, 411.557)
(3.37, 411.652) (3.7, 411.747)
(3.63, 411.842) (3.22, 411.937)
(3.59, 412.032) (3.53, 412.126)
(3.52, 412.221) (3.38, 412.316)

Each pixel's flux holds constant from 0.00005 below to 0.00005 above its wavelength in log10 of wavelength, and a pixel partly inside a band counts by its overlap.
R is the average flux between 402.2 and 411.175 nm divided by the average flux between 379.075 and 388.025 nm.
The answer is 1.45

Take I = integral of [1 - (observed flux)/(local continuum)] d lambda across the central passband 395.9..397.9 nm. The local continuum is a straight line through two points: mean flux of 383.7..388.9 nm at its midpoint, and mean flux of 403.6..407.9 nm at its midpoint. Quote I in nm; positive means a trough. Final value 0.905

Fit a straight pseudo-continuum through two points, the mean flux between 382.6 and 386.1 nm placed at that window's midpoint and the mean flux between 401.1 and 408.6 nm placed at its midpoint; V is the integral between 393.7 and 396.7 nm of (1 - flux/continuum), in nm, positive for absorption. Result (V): 0.58 nm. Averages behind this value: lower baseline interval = 1.98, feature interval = 2.11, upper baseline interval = 3.18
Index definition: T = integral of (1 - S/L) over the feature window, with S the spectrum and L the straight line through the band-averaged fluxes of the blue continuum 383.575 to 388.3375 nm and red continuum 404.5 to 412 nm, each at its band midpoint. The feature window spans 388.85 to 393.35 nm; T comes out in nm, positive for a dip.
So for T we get 0.58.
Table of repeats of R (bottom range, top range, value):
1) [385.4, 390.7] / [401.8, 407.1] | 1.36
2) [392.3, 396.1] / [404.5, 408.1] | 1.63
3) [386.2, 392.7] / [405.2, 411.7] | 1.34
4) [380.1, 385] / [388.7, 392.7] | 1.14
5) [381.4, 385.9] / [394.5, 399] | 1.12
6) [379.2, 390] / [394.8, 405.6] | 1.24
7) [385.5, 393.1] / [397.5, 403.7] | 1.35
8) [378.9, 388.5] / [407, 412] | 1.46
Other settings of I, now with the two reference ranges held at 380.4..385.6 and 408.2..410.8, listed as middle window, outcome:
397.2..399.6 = -0.02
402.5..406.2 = -0.25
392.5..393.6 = 0.64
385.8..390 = -0.13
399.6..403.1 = -0.37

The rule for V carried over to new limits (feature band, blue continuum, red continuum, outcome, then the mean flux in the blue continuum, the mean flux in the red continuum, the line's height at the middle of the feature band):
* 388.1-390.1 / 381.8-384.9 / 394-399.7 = -0.42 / 1.83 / 2.31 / 2.03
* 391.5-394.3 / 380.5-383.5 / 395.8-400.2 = 0.76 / 2.03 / 2.36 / 2.26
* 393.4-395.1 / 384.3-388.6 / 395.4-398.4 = 0.27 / 2.47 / 2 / 2.12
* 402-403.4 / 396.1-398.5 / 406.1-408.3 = -0.41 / 1.81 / 3.09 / 2.51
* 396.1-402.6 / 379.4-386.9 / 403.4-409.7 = 0.59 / 2.2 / 3.22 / 2.91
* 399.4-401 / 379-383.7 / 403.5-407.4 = -0.10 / 2.12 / 3.16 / 2.94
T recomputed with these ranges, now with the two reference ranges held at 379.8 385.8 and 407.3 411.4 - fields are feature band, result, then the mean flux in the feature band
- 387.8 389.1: 0.09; 2.25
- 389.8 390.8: 0.06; 2.33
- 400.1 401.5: -0.12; 3.17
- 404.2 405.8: 0.00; 3.09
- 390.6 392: -0.02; 2.57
